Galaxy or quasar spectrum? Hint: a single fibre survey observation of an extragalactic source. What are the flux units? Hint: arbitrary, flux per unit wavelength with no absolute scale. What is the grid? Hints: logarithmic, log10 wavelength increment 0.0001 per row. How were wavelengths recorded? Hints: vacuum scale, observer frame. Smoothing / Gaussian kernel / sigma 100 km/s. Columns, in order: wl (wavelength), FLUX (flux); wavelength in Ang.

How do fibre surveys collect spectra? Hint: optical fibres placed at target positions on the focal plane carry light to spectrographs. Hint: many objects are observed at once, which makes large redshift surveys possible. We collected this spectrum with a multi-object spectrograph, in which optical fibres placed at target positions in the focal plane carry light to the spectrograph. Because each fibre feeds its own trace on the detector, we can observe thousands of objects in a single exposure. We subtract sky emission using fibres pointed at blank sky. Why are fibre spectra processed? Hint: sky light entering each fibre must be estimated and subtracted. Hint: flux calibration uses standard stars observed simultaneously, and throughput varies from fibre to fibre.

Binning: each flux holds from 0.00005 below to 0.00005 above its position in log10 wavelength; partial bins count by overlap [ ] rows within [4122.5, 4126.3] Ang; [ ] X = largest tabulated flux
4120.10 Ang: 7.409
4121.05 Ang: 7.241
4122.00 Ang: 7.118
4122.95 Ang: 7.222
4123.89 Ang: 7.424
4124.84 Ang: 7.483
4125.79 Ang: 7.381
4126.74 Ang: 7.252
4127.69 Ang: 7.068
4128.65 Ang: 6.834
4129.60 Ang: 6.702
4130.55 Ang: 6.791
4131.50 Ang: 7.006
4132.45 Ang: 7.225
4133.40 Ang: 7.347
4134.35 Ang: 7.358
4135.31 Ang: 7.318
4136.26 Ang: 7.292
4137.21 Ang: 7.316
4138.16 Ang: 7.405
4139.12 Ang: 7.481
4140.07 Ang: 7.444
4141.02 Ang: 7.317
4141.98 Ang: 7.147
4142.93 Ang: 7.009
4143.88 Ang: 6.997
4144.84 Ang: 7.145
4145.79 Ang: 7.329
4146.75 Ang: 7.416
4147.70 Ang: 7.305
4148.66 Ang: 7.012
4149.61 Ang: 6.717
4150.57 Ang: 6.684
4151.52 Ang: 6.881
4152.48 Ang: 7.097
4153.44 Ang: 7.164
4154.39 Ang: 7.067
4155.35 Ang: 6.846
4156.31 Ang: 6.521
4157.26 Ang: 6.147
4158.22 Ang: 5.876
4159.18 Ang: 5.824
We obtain 7.483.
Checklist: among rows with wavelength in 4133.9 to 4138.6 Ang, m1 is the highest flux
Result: 7.405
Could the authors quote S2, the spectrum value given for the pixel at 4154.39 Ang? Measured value 7.067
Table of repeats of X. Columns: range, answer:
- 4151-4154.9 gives 7.164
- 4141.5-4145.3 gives 7.147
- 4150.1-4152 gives 6.881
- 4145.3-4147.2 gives 7.416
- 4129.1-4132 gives 7.006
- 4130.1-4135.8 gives 7.358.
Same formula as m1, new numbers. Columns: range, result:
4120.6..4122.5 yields 7.241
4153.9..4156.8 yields 7.067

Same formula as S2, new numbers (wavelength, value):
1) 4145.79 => 7.329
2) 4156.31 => 6.521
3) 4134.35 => 7.358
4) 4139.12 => 7.481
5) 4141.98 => 7.147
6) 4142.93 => 7.009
